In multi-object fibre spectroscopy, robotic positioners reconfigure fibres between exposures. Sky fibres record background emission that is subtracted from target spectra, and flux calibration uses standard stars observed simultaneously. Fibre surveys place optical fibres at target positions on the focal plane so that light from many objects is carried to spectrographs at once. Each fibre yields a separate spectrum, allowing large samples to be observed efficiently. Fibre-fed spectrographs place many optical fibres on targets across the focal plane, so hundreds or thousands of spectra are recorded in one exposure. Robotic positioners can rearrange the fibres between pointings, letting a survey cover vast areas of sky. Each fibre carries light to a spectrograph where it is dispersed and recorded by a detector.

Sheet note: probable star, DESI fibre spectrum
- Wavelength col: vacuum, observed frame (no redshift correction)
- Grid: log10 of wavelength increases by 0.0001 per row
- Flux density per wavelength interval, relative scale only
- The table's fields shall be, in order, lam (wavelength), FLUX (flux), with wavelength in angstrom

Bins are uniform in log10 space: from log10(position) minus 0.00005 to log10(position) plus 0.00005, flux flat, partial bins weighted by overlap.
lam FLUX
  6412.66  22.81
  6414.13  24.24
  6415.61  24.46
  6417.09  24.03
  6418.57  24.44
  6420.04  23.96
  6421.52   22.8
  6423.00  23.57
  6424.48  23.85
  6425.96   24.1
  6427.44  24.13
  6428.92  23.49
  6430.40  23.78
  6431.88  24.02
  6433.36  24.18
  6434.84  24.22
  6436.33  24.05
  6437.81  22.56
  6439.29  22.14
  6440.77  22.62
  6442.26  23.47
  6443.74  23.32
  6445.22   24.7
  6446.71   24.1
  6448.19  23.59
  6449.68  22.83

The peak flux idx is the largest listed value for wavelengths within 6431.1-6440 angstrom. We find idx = 24.22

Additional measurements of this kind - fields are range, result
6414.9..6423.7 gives 24.46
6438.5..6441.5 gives 22.62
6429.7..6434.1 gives 24.18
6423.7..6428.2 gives 24.13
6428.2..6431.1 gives 23.78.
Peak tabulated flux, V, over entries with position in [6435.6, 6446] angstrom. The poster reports 24.7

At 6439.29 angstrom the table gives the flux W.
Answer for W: 22.14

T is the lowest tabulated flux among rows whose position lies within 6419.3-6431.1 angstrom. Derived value 22.8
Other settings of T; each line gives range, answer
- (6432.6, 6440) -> 22.14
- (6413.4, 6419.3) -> 24.03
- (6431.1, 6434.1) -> 24.02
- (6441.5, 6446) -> 23.32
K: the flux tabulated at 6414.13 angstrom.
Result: 24.24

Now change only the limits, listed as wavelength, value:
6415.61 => 24.46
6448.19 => 23.59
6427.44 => 24.13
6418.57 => 24.44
